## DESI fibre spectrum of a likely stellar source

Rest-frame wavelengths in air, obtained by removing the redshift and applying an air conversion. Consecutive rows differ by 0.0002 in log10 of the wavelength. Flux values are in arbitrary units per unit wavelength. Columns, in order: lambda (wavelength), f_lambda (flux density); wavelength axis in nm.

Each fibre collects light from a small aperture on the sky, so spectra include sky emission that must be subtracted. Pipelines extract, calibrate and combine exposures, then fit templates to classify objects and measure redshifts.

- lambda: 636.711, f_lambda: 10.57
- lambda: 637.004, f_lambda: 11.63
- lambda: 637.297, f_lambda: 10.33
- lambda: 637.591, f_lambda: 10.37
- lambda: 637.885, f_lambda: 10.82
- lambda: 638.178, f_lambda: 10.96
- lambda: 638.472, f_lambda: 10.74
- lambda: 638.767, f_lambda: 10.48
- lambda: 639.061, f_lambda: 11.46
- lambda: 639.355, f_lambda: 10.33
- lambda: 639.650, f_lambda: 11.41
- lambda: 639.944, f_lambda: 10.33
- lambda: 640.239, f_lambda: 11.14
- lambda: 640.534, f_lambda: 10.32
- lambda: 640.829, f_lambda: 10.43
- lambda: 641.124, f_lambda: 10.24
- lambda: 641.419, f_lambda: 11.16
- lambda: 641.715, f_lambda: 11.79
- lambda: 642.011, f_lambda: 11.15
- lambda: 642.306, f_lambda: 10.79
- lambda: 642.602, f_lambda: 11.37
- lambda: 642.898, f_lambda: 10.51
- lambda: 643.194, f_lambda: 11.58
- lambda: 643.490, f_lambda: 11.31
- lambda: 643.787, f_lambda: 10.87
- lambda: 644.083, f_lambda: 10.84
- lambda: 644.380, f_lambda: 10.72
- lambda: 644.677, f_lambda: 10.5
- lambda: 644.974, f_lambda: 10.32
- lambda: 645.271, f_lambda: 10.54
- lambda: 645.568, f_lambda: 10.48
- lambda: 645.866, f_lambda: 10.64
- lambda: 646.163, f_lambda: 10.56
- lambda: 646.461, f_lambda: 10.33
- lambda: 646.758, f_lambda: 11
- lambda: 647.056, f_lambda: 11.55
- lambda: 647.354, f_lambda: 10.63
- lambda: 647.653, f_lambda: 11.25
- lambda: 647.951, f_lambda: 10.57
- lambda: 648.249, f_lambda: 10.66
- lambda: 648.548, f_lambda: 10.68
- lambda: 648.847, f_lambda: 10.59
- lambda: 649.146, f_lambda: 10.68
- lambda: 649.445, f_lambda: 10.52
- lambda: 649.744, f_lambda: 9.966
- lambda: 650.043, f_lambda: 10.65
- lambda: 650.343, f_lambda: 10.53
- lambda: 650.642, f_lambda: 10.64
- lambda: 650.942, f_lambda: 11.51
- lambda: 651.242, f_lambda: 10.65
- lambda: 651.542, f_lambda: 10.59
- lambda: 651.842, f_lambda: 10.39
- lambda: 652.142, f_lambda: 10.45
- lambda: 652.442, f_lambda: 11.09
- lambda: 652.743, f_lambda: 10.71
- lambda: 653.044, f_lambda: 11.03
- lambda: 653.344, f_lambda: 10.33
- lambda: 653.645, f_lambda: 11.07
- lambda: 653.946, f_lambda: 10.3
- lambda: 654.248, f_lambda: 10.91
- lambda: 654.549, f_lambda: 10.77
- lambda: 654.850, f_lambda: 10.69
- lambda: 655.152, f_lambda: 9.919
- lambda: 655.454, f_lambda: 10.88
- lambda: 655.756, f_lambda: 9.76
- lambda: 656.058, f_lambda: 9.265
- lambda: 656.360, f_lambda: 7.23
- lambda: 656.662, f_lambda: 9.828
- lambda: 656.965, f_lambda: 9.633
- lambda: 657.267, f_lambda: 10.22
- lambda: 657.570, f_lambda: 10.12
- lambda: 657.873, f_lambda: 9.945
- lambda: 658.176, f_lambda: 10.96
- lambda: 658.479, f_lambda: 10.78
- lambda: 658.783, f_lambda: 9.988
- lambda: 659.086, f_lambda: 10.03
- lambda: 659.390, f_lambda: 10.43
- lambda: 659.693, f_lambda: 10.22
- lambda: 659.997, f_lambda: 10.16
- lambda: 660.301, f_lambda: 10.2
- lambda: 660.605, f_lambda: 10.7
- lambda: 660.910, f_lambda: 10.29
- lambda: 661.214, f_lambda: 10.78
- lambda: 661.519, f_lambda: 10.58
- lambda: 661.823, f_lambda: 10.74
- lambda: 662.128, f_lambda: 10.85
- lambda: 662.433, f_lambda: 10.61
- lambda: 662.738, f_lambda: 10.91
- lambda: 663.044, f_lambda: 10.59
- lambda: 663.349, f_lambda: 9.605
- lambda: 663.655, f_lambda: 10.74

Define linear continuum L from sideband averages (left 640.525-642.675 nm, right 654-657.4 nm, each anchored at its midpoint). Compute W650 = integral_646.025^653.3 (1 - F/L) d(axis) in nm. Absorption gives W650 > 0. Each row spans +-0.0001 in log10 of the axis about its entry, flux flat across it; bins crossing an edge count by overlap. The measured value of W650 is -0.25 nm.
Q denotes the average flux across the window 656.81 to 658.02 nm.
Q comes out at 9.98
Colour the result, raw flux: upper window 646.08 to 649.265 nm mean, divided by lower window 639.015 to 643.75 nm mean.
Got 1.0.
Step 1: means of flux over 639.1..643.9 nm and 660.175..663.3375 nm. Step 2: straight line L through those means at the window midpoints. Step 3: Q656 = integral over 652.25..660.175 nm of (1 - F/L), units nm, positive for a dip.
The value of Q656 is 0.33 nm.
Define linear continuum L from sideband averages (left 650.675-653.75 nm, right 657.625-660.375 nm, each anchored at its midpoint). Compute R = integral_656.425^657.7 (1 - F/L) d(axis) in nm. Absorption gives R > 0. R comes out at 0.08 nm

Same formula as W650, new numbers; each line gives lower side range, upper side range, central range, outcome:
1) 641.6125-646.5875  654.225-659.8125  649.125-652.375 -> -0.05 nm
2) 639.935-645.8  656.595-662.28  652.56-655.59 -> -0.05 nm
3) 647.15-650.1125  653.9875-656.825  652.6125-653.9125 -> -0.08 nm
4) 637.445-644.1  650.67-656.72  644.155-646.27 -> 0.03 nm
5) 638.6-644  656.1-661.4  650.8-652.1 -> -0.04 nm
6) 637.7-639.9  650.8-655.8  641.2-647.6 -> -0.06 nm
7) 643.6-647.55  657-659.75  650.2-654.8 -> -0.11 nm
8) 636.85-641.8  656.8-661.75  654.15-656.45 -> 0.10 nm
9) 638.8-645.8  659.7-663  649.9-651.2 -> -0.01 nm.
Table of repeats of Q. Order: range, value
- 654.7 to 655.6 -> 10.5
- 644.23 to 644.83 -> 10.6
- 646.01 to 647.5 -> 10.8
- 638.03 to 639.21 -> 10.9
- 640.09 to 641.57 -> 10.7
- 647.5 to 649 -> 10.7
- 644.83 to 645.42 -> 10.4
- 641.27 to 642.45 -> 11.2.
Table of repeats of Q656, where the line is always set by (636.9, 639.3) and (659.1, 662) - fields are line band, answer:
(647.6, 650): 0.010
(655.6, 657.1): 0.195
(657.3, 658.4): 0.013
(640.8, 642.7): -0.046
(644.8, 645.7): 0.021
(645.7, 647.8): -0.035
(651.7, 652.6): -0.006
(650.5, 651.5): -0.028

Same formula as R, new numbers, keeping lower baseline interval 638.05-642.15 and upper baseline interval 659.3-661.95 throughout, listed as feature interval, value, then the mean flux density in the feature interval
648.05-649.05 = 0.00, 10.6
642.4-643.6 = -0.04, 11.2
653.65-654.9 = -0.02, 10.7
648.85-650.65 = 0.03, 10.5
